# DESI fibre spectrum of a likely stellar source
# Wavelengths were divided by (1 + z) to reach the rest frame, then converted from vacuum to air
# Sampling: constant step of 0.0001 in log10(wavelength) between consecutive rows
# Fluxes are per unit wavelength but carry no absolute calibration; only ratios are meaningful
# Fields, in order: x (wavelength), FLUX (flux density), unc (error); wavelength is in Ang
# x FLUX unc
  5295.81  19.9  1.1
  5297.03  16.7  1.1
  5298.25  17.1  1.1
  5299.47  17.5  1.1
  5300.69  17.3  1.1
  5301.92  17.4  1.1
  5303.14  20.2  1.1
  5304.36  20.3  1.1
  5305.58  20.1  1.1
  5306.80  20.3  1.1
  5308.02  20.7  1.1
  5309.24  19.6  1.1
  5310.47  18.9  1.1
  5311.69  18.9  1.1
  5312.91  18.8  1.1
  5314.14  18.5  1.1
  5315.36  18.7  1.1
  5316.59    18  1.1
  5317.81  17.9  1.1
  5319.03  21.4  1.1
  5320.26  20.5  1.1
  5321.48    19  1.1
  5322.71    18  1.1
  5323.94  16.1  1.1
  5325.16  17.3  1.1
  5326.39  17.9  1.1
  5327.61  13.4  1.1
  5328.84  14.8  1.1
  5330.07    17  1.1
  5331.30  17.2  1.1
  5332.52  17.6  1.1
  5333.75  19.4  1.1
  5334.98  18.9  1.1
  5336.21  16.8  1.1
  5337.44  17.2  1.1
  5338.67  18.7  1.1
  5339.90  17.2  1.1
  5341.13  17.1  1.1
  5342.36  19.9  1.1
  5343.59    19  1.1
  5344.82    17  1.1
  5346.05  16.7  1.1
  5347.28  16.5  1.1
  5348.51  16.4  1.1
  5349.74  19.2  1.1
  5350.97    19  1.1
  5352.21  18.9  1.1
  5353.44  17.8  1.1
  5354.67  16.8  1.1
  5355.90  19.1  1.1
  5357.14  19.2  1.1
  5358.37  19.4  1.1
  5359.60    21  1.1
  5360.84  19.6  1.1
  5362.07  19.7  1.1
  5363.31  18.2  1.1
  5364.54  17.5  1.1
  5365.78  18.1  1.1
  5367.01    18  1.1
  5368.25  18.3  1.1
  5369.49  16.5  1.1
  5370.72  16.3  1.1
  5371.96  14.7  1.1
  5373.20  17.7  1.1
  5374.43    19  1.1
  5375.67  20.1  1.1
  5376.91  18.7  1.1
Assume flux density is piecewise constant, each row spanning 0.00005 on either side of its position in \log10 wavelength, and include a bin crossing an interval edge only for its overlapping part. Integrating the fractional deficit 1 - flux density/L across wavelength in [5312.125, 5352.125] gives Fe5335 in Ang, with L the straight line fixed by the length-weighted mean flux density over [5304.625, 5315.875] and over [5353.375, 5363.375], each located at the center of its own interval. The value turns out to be 2.9 Ang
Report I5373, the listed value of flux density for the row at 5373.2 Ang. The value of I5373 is 17.7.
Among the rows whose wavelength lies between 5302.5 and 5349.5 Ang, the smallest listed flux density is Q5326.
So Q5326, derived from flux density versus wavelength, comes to 13.4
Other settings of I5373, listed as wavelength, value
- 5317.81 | 17.9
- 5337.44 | 17.2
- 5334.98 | 18.9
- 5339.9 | 17.2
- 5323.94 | 16.1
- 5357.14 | 19.2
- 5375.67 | 20.1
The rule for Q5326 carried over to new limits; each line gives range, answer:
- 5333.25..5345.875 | 16.8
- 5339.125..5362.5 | 16.4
